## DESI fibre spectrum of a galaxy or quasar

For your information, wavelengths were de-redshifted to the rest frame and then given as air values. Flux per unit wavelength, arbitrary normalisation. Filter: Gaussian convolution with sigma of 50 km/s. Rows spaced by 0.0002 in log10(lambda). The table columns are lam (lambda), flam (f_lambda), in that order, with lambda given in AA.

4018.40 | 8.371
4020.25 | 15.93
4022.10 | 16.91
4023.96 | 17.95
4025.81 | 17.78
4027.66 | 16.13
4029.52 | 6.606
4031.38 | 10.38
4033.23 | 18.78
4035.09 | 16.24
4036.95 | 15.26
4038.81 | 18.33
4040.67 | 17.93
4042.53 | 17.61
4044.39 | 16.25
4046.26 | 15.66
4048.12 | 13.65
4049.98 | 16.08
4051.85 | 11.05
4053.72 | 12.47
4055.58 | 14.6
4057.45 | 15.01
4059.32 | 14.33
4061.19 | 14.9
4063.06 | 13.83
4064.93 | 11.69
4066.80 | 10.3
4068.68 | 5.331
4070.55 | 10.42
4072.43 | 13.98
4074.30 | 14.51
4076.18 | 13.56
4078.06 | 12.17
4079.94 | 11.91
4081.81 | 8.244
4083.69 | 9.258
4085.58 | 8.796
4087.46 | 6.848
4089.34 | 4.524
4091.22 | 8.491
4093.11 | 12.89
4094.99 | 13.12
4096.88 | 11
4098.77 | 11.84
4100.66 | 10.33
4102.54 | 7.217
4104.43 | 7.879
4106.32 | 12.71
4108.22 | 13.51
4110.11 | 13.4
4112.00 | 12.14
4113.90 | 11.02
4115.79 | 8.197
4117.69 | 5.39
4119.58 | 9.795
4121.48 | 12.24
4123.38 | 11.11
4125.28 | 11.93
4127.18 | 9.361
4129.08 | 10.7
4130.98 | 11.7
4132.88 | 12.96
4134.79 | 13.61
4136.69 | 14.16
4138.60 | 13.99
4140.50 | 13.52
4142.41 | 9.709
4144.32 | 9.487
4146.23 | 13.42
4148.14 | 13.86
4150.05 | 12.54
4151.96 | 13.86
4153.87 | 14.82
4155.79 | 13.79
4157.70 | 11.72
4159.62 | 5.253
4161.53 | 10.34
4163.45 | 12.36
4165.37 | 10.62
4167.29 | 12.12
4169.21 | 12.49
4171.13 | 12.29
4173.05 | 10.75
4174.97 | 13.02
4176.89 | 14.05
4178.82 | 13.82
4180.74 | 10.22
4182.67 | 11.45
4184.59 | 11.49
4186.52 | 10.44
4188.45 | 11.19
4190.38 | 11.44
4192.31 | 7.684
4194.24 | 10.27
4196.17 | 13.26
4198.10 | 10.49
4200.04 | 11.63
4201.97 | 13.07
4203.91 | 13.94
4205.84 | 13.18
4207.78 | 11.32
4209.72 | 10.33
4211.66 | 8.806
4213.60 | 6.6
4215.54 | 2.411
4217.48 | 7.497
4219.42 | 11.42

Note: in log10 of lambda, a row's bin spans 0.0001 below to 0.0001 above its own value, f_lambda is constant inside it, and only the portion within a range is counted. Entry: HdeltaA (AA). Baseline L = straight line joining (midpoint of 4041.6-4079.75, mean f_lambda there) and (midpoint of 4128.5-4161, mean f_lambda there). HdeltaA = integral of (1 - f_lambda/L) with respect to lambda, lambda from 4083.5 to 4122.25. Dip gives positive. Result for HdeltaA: 8.4 AA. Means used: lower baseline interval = 13.3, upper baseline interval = 12.3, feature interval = 10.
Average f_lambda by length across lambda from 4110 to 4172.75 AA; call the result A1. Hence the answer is 11.6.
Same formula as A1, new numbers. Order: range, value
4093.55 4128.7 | 10.7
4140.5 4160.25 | 12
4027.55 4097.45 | 12.6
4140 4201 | 11.7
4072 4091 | 10.2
